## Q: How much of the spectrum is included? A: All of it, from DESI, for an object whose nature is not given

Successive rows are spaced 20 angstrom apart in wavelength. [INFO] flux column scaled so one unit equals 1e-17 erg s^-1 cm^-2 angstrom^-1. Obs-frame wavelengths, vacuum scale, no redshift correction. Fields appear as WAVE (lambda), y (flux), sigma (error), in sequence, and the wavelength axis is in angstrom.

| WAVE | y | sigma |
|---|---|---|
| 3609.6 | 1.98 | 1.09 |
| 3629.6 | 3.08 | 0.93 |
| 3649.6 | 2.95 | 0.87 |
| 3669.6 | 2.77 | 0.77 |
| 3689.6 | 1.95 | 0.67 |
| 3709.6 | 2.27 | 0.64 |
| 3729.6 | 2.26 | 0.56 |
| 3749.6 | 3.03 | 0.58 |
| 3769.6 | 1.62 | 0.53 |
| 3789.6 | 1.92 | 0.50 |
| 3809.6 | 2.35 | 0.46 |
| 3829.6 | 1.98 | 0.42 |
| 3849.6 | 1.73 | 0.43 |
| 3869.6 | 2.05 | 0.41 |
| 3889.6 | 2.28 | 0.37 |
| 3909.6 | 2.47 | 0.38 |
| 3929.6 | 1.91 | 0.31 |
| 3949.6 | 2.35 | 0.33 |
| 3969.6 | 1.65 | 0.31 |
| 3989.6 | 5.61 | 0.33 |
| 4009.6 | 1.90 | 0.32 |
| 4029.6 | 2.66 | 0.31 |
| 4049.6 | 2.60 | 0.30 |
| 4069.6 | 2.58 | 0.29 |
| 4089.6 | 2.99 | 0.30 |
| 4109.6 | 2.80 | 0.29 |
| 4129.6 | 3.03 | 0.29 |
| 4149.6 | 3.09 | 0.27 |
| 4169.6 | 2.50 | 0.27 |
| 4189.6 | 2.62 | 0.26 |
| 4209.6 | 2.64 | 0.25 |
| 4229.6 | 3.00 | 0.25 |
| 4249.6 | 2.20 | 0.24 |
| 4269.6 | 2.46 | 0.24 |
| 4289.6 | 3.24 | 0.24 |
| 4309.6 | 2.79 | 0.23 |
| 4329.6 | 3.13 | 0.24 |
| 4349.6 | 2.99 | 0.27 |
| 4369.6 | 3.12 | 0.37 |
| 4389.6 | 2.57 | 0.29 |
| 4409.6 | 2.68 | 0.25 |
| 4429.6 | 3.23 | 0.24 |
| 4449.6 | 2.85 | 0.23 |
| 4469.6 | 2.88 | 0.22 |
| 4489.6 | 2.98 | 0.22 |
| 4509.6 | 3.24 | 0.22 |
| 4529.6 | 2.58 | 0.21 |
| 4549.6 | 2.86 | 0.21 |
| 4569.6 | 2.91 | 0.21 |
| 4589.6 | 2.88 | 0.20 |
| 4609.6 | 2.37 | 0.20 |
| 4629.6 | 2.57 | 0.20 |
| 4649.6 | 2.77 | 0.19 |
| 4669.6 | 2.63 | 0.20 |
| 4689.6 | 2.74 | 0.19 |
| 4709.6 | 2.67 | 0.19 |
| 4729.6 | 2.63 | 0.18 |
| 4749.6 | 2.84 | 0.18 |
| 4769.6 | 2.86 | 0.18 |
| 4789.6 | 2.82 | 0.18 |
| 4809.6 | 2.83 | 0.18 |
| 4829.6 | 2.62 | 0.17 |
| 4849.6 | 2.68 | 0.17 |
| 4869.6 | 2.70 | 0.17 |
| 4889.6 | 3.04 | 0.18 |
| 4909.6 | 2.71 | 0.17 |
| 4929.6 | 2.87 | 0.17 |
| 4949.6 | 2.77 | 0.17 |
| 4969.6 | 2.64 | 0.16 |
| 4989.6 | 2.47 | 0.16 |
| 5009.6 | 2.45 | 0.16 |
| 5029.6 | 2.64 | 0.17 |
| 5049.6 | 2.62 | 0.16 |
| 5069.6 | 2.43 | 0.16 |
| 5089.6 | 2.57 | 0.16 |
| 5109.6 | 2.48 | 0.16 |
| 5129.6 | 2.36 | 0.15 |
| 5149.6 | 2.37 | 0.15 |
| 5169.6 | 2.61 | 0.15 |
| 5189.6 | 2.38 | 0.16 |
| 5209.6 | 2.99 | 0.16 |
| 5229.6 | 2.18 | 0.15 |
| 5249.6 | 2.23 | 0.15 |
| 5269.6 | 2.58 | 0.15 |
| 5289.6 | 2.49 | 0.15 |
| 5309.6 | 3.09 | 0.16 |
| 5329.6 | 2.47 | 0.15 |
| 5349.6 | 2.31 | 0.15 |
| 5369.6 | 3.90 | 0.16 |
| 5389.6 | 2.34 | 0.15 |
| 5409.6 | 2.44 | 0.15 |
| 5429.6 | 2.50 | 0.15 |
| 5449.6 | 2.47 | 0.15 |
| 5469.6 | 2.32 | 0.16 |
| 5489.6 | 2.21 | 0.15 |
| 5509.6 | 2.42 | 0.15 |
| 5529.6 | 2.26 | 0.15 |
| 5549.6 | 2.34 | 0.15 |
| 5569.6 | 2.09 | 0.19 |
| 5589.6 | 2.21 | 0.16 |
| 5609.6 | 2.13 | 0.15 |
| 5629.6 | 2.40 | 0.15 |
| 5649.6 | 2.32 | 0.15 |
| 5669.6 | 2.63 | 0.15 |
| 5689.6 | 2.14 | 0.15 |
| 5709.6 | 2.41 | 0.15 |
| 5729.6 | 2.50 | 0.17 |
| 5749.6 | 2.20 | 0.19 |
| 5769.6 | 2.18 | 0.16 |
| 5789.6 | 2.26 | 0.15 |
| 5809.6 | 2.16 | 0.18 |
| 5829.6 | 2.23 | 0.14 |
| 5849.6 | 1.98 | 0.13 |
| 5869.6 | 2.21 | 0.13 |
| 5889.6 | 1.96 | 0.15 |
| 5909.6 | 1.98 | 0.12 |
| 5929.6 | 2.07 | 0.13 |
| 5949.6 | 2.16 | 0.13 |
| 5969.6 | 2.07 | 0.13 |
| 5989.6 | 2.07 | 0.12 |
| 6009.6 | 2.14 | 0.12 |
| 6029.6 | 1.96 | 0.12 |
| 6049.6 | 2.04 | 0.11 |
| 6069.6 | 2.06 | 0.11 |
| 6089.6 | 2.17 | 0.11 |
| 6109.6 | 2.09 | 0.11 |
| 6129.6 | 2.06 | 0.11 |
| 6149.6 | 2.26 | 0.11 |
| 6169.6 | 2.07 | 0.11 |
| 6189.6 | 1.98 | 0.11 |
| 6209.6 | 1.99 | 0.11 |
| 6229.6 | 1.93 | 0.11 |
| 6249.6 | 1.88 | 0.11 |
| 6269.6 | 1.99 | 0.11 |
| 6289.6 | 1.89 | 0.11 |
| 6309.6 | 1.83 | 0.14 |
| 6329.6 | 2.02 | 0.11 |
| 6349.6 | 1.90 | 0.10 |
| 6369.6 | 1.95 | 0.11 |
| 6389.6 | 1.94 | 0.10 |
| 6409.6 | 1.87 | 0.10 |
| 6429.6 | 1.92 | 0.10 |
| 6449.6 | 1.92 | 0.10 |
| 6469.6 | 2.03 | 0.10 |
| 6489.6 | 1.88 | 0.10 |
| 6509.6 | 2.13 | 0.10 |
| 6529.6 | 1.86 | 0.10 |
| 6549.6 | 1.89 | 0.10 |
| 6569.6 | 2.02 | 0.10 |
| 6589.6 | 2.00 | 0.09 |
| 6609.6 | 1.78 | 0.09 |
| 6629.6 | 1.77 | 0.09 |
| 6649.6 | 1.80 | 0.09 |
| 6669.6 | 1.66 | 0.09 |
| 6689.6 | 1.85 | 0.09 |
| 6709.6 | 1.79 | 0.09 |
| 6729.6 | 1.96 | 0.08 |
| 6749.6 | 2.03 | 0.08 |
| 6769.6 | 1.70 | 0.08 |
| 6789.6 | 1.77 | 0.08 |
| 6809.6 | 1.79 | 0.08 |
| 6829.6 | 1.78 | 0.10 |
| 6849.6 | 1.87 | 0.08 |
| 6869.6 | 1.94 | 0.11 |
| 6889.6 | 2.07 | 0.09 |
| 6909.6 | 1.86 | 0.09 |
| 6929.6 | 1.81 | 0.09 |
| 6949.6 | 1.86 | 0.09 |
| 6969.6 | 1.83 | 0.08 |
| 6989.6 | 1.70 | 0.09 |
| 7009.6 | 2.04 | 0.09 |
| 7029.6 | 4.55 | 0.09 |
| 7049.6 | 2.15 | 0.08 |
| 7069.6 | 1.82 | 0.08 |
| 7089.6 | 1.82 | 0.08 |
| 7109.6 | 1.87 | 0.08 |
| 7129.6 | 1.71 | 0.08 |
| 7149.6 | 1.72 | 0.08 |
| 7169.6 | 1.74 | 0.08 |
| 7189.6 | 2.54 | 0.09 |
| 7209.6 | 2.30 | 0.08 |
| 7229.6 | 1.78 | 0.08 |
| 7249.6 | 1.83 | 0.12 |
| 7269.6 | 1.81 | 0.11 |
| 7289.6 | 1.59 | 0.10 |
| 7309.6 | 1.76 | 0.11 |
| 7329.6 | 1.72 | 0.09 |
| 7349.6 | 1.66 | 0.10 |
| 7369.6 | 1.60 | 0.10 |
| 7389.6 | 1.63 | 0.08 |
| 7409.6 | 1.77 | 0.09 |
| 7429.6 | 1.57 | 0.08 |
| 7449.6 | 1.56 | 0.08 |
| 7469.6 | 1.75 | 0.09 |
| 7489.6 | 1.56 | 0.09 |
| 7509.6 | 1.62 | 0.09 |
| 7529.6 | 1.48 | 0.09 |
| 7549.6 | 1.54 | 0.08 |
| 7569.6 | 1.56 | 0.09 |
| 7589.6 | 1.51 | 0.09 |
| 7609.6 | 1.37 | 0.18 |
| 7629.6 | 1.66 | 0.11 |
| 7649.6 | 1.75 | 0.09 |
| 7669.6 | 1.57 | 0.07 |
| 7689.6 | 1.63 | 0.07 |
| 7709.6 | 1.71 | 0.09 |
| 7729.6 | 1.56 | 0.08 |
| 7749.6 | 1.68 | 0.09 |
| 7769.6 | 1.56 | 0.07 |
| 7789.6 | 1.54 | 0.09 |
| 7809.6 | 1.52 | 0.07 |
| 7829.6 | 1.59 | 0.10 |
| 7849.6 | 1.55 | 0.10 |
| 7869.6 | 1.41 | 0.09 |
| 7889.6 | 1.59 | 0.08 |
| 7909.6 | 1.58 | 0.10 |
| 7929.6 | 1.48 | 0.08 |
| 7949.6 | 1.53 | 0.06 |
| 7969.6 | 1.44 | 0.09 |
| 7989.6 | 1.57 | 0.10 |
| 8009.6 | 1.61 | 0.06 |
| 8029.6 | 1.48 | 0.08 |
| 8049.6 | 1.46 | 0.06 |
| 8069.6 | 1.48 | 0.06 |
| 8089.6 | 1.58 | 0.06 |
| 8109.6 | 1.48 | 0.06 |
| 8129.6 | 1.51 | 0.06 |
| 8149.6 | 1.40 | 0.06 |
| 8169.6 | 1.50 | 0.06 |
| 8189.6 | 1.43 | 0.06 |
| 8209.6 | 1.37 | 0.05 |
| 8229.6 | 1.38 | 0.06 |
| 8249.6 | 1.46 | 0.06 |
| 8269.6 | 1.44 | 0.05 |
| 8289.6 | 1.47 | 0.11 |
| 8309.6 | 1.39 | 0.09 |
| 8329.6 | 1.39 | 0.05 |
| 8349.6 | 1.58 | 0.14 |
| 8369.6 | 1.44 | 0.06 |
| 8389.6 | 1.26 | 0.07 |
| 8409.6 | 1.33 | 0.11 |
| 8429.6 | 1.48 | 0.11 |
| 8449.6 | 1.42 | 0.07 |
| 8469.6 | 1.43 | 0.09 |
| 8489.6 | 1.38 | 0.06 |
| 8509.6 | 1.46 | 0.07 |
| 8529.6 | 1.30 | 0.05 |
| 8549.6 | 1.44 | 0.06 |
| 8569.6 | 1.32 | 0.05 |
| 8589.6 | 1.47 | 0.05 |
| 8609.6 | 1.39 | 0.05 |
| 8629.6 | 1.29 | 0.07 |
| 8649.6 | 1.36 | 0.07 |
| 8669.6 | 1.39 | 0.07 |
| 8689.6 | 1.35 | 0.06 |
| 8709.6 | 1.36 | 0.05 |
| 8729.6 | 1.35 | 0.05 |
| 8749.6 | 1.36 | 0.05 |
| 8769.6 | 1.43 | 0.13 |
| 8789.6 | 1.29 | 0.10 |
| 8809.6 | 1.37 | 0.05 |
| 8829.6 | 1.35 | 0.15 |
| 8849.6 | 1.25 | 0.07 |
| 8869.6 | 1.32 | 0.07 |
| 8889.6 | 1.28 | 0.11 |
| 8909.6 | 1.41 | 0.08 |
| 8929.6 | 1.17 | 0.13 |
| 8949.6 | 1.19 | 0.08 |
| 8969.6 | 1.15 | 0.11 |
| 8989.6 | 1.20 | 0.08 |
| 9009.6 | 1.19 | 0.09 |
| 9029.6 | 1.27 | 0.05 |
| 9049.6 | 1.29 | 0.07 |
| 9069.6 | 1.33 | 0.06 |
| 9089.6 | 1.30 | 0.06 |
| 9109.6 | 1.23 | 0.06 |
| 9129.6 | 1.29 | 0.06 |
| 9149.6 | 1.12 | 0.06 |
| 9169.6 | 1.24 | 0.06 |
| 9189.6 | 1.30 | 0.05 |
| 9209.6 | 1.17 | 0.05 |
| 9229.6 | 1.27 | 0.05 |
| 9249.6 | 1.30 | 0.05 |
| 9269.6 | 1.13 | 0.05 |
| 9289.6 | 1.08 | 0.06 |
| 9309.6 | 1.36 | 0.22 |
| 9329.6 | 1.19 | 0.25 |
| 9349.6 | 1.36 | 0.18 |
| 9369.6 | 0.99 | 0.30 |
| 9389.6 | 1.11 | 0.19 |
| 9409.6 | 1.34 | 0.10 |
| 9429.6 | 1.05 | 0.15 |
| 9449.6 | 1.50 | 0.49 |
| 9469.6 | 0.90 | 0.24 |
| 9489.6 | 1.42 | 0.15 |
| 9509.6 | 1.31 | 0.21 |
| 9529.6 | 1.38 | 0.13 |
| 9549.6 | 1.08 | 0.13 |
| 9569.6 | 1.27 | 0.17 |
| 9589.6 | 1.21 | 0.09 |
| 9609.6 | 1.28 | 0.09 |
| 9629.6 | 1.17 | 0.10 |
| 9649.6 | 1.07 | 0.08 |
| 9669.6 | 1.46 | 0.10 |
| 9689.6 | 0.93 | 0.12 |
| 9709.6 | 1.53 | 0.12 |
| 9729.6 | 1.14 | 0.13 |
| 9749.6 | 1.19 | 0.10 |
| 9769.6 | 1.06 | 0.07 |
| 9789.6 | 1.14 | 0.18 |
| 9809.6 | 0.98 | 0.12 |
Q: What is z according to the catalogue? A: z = 0.071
